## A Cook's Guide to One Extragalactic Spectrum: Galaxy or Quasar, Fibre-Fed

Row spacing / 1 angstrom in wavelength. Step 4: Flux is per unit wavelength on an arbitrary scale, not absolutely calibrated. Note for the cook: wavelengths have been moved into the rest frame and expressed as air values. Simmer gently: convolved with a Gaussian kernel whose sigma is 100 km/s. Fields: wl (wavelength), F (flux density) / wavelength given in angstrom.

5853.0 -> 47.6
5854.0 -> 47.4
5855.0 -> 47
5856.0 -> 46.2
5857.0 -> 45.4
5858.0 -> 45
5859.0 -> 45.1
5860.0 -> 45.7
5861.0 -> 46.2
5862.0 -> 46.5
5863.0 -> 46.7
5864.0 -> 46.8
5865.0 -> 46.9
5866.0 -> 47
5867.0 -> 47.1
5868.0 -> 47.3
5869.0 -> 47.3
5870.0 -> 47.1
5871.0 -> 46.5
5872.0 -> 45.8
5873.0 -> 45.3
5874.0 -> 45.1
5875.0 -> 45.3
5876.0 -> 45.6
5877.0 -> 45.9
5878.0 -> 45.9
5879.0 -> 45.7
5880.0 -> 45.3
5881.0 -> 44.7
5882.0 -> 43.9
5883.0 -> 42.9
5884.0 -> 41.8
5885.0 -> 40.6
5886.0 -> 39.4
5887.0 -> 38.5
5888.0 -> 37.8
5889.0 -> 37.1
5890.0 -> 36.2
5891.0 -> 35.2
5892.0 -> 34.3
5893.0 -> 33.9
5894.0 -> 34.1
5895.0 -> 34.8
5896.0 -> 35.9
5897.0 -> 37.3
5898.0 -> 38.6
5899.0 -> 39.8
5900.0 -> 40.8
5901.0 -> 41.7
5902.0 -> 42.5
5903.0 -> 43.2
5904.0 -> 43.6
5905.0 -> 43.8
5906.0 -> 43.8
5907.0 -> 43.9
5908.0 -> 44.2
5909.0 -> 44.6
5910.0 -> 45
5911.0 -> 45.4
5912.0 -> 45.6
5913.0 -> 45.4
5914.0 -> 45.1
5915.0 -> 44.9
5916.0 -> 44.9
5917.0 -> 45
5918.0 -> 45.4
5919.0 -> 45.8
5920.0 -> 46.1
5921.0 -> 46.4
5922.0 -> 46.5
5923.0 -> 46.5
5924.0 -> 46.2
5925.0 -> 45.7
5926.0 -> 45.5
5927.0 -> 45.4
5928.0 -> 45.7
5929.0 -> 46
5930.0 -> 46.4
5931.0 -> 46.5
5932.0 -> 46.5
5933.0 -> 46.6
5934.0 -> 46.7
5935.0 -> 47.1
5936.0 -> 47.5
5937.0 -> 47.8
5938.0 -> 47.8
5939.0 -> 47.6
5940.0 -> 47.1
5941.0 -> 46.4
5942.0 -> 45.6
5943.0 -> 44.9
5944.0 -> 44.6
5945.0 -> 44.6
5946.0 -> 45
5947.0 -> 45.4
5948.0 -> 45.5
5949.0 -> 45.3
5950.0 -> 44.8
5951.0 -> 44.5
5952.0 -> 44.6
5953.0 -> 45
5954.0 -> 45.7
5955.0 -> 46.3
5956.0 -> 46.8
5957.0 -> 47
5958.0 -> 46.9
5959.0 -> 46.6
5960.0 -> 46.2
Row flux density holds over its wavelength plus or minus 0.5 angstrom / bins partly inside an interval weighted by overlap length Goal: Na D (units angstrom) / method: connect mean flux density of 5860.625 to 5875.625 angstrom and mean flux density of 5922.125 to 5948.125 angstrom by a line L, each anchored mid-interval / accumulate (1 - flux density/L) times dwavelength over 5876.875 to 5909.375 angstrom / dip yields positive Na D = 4.0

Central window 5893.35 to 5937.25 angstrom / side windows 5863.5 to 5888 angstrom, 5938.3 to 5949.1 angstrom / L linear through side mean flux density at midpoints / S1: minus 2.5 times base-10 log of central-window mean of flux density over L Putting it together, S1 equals 0.03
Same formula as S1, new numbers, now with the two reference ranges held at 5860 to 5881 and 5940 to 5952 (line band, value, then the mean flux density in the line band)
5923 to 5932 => -0.01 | 46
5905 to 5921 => 0.02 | 45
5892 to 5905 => 0.18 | 38.9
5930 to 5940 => -0.04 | 47.1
